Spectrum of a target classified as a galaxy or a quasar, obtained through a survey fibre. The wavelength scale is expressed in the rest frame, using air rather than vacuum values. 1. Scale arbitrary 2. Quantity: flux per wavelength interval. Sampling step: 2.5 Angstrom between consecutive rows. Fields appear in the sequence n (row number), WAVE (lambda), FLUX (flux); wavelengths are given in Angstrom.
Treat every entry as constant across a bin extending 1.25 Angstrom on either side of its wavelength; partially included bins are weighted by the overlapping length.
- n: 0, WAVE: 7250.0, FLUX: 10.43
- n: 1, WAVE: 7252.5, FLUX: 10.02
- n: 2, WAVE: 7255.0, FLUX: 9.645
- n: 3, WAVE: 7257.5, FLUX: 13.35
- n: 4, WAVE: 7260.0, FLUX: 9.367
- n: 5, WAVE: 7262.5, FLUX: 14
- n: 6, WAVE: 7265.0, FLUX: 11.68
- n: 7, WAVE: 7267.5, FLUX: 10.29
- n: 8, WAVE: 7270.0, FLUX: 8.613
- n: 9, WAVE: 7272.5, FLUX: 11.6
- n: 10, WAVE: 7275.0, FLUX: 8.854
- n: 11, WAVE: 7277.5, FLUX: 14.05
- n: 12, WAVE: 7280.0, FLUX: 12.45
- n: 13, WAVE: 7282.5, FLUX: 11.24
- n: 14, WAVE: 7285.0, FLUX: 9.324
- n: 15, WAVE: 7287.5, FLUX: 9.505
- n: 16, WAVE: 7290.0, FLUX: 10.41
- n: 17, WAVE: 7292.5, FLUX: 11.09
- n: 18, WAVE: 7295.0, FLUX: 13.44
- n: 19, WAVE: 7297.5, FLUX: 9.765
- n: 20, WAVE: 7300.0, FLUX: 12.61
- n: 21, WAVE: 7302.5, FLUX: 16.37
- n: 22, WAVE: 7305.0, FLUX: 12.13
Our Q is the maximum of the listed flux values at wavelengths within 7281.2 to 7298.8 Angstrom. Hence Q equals 13.44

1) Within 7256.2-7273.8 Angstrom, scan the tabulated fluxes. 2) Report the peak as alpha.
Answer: 14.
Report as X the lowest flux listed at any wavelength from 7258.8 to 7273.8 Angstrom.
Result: 8.613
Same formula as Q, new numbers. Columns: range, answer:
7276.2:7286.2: 14.05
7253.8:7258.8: 13.35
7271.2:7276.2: 11.6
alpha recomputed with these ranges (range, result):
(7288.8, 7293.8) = 11.09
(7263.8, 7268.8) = 11.68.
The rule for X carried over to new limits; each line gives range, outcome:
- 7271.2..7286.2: 8.854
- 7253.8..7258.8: 9.645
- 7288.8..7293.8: 10.41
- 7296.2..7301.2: 9.765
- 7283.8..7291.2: 9.324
